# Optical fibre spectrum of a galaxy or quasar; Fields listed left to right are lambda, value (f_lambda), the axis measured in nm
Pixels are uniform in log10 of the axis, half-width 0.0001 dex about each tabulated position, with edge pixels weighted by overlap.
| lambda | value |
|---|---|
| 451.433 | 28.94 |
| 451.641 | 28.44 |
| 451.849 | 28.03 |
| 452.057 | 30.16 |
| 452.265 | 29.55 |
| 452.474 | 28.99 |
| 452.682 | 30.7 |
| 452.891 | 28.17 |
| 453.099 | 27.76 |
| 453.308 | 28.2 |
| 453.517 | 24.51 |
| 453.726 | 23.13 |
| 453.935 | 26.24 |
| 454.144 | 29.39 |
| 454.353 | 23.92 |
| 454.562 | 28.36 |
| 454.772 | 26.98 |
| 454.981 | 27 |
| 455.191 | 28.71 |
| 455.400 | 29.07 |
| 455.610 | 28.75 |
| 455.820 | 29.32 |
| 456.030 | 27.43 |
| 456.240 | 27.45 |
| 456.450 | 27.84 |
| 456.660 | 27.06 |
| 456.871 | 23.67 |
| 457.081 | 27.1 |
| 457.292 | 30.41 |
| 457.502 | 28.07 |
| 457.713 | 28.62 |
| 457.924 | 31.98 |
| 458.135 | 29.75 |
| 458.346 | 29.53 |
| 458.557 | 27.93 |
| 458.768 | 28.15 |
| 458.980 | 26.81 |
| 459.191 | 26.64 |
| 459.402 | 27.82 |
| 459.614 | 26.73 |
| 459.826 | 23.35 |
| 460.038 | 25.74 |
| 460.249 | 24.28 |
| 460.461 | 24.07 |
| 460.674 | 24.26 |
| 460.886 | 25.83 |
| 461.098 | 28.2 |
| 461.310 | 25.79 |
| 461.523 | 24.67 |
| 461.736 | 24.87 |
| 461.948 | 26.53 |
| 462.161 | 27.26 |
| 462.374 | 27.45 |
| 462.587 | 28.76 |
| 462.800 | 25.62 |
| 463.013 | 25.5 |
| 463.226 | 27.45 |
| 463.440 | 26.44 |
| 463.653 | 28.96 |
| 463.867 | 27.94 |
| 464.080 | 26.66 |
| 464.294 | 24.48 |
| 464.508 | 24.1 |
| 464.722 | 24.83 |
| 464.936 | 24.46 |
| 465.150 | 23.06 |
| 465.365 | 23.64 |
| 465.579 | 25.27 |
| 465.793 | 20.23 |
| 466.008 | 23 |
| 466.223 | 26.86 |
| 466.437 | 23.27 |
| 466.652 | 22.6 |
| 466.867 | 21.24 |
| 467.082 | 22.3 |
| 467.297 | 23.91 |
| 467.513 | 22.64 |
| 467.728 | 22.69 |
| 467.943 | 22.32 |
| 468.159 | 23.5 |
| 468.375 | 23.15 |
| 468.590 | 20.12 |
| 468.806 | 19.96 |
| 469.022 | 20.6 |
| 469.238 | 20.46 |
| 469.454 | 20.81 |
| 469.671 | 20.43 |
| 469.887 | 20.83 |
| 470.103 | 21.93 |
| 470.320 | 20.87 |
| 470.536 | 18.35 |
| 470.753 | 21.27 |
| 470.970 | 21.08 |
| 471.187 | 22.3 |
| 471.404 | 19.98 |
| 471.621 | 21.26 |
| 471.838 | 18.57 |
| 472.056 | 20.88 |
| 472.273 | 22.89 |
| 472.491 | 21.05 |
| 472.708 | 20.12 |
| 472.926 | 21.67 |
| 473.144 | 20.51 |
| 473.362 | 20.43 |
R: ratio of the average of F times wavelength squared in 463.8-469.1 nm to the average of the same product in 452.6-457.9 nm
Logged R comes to 0.9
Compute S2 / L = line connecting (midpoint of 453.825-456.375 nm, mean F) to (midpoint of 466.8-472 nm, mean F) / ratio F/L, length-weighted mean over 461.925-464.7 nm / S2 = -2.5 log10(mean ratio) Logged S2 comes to -0.11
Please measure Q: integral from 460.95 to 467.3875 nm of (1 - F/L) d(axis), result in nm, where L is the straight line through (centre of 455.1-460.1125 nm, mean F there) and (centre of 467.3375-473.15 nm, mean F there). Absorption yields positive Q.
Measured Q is -0.21 nm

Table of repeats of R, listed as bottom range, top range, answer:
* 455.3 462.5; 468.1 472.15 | 0.81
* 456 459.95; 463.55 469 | 0.88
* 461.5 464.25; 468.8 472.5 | 0.80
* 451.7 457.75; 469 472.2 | 0.80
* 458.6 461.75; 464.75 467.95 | 0.92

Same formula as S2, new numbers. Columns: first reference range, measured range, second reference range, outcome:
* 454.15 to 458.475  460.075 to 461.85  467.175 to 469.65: 0.02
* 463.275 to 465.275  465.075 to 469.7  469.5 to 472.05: 0.04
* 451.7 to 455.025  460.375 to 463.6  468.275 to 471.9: -0.10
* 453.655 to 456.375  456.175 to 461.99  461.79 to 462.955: 0.01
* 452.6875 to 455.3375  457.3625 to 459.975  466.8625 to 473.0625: -0.10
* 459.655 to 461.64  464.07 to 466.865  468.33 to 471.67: -0.04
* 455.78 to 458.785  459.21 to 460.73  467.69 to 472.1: 0.06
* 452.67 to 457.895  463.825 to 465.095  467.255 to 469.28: -0.07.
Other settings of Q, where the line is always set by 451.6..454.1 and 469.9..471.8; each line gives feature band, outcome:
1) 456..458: -0.131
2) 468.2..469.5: 0.036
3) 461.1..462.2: -0.071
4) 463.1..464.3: -0.182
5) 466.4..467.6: -0.017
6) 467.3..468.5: -0.052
